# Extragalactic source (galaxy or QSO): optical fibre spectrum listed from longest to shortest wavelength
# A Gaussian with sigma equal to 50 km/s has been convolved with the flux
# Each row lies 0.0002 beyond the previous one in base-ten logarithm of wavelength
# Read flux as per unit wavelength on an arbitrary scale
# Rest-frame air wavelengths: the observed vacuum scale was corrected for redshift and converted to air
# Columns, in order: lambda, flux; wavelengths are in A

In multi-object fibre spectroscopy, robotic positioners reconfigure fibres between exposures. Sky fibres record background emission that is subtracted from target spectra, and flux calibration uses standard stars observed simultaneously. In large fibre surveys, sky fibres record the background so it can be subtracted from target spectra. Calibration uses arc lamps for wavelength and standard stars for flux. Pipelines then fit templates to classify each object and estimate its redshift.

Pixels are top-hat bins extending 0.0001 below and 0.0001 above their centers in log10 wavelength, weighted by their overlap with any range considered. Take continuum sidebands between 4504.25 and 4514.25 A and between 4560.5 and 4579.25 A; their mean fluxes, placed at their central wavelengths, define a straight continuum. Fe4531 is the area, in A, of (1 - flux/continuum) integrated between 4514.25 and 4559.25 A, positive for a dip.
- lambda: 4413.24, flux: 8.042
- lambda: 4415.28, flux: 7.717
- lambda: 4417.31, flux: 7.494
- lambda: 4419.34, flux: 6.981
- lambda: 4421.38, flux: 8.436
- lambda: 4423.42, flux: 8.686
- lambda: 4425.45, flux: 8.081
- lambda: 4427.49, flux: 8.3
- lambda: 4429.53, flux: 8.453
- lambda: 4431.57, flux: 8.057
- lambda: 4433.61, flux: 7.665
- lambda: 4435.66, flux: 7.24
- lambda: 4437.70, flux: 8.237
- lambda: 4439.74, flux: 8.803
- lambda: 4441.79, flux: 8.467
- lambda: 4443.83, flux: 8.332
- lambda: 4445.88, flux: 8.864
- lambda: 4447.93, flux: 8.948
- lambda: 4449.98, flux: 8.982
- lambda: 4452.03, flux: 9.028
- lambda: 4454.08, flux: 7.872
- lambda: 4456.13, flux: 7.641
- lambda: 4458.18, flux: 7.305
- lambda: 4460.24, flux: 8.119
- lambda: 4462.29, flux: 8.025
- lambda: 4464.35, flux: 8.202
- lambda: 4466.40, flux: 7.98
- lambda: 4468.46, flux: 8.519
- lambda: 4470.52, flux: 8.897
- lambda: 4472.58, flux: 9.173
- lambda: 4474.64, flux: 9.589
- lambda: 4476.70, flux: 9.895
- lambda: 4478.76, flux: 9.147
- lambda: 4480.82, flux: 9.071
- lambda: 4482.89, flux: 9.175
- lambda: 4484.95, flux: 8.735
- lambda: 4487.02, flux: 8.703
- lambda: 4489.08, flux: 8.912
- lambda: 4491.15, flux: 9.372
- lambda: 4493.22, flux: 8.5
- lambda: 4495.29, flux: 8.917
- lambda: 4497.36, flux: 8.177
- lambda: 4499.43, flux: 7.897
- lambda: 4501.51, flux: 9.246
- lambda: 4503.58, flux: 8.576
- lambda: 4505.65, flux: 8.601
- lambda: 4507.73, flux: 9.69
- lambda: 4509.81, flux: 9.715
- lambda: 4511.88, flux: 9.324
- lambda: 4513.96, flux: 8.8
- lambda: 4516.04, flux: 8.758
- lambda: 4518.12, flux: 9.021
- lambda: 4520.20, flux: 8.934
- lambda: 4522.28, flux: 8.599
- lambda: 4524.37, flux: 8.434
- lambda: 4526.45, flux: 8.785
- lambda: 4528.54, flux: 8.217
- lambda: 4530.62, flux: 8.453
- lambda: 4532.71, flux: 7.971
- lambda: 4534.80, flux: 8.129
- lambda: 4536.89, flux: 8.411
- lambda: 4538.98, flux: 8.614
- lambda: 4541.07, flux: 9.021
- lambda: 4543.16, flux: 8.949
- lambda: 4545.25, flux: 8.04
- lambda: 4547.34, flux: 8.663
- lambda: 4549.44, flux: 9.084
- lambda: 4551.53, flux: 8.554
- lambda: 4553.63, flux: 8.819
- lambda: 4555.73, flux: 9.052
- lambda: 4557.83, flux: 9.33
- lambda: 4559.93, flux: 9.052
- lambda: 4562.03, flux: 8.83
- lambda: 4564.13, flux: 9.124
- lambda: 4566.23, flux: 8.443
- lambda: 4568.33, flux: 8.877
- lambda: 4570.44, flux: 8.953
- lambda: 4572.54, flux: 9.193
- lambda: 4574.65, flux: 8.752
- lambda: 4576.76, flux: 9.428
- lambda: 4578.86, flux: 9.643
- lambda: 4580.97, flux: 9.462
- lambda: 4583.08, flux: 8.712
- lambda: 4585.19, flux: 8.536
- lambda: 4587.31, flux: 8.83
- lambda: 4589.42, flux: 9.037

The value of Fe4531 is 2.3 A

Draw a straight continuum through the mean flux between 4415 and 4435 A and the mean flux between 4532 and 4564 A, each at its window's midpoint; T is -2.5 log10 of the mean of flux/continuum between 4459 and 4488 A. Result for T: -0.07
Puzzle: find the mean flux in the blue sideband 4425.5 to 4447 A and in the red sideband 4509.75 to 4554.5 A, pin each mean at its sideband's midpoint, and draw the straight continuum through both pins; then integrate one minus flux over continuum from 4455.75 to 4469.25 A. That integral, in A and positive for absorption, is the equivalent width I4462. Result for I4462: 0.6 A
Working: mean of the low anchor 8.24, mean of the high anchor 8.67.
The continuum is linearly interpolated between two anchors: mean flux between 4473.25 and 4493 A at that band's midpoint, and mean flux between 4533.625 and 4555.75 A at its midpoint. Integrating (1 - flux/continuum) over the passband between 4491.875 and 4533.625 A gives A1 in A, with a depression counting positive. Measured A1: 0.8 A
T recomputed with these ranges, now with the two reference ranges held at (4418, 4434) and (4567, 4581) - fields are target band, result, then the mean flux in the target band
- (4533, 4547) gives 0.05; 8.51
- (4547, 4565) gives 0.01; 8.95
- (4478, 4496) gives -0.05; 8.95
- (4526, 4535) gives 0.07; 8.29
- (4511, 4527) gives -0.01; 8.83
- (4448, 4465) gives 0.02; 8.19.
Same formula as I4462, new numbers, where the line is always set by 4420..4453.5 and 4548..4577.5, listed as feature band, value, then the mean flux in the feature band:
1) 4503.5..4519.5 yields -0.7 A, 9.09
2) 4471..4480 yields -0.9 A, 9.41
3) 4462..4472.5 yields 0.1 A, 8.42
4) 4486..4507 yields -0.1 A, 8.71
